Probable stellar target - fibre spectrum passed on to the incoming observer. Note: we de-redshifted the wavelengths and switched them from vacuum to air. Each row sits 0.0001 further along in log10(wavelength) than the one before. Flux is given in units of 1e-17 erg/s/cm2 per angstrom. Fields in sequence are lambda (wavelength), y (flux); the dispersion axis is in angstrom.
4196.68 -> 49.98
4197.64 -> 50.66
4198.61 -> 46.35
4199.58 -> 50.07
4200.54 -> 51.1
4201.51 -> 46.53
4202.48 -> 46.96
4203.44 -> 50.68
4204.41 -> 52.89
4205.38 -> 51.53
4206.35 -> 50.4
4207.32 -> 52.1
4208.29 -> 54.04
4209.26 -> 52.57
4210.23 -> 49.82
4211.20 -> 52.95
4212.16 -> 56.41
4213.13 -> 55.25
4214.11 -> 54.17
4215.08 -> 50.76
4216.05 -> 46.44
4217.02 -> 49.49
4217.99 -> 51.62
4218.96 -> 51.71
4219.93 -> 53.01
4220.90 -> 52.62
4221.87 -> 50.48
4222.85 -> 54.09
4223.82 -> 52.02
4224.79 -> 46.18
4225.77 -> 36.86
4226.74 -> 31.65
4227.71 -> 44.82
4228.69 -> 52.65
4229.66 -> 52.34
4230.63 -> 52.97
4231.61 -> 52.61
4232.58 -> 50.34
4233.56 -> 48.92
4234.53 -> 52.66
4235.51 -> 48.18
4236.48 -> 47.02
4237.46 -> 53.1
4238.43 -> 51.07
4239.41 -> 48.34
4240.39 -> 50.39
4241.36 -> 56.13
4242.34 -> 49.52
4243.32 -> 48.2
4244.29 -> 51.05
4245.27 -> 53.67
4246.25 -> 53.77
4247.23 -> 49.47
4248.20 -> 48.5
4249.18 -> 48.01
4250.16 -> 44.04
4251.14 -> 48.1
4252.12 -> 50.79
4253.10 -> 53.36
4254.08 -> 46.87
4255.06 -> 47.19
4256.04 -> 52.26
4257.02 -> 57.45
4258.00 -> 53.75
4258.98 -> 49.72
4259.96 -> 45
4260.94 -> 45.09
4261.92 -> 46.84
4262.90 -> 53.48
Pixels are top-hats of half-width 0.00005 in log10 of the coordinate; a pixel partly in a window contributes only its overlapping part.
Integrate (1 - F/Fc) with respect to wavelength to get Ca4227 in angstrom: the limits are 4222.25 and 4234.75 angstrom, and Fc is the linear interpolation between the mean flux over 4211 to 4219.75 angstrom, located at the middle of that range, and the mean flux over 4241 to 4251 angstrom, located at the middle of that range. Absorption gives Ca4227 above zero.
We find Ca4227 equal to 0.7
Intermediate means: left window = 52.1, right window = 50.1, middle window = 48.2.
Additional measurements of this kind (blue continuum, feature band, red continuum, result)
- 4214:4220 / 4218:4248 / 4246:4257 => 0.18 angstrom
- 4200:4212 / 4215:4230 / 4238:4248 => 0.78 angstrom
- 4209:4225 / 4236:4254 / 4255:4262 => 0.15 angstrom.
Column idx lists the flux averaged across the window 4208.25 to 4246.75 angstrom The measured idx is 50.5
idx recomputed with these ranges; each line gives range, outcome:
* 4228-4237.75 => 50.9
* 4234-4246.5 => 51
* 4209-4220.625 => 52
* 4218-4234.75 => 49.2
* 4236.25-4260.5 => 50.3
